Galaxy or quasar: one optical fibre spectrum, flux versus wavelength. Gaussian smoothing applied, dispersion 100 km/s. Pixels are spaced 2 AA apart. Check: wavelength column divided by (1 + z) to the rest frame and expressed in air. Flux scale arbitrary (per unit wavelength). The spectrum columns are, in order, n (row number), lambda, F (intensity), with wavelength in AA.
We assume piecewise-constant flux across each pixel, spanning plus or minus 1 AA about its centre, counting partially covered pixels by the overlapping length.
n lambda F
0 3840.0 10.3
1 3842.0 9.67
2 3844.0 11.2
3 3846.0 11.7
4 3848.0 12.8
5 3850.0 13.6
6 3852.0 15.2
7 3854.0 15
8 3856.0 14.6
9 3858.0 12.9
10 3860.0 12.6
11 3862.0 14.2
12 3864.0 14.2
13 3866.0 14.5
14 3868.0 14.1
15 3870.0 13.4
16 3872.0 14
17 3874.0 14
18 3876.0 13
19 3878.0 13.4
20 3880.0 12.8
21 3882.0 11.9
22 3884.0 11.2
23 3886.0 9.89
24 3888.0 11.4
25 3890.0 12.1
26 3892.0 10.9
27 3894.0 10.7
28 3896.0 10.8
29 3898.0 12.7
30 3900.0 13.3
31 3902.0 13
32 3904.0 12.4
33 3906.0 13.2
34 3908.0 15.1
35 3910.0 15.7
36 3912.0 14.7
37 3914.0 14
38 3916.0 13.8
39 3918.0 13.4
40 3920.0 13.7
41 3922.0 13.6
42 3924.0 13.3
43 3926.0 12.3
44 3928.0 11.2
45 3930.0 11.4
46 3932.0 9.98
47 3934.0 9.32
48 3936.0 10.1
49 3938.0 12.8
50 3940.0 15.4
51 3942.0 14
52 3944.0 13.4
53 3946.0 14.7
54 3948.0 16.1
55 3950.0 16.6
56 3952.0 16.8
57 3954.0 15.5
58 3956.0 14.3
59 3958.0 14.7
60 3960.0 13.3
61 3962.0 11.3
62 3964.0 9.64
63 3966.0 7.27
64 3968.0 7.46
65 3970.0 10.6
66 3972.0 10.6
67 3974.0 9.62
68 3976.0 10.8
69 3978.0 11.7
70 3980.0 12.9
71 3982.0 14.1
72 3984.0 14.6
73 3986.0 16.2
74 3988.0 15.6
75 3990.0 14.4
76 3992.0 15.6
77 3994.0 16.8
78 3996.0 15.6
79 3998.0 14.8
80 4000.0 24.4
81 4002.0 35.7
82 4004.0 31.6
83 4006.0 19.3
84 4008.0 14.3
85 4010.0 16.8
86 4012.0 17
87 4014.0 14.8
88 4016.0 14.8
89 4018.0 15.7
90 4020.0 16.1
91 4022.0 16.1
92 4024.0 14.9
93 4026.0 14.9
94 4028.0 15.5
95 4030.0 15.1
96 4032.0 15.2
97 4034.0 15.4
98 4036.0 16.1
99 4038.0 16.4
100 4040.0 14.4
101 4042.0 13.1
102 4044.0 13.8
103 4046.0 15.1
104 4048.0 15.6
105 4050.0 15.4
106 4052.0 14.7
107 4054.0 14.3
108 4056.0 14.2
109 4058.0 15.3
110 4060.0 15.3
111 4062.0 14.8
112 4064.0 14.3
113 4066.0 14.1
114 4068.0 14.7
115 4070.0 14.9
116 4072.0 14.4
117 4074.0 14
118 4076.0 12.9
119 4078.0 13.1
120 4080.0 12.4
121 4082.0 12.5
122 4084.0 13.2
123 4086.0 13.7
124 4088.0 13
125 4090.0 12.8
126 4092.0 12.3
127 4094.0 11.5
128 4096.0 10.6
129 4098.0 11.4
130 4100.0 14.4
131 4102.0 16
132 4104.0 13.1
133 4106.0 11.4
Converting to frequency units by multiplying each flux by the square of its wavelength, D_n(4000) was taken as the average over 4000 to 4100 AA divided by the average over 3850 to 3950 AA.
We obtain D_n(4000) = 1.3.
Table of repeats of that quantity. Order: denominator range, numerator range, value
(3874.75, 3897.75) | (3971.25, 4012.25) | 1.52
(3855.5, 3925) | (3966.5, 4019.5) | 1.28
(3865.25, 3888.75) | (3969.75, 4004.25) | 1.34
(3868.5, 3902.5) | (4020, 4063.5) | 1.33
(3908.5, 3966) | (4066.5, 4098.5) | 1.05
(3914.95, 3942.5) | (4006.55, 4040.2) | 1.31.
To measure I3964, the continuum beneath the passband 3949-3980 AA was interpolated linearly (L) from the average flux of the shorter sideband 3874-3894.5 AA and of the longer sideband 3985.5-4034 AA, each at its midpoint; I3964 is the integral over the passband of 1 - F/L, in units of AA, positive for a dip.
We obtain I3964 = 6.8 AA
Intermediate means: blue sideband 11.9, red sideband 17.5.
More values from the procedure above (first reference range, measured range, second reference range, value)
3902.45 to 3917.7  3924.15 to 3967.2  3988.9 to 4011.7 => 9.1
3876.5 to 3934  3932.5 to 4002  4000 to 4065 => 3.2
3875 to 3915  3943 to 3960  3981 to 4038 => -0.3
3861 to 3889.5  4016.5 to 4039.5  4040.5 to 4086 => -2.6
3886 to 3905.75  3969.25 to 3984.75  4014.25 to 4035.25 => 2.5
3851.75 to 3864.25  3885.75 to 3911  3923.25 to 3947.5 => 1.3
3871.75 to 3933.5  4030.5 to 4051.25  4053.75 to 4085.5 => -1.9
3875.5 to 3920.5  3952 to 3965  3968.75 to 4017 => 1.4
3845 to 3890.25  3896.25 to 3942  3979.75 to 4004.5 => 7.3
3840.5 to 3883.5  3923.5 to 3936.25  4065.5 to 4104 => 2.1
